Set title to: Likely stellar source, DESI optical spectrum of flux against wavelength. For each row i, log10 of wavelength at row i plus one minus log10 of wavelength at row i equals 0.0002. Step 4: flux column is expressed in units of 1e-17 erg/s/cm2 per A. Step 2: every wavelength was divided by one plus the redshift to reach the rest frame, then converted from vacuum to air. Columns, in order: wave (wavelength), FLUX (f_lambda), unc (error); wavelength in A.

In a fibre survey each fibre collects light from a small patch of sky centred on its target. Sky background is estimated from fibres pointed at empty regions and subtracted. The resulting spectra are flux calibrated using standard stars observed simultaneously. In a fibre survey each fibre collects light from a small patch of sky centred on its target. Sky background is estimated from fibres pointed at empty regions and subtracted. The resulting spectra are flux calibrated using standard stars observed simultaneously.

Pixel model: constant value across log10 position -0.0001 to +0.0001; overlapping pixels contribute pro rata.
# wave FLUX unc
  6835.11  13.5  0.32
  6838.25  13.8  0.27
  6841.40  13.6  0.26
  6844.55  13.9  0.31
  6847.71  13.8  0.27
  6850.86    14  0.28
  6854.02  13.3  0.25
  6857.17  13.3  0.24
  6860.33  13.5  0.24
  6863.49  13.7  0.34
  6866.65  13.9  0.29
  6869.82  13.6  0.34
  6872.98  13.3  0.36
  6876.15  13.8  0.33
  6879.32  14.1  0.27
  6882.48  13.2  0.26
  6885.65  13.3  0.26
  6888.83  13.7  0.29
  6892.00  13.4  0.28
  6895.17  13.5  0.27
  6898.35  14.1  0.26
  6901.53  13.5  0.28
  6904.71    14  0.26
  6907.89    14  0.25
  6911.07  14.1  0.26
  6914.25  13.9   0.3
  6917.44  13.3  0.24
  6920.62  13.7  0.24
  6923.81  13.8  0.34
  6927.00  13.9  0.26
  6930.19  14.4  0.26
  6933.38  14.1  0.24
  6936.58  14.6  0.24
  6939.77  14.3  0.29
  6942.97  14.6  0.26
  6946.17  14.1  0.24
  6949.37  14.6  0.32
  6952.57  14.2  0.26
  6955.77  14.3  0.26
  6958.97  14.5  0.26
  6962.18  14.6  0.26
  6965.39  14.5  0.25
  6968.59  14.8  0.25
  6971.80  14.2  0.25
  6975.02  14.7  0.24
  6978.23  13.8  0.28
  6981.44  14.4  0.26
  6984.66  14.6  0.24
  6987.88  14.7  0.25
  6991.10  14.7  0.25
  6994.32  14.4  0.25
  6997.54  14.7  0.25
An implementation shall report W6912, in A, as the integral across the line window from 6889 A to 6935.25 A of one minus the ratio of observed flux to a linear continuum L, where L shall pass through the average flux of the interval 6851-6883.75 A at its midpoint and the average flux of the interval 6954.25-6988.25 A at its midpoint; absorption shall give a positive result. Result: 0.4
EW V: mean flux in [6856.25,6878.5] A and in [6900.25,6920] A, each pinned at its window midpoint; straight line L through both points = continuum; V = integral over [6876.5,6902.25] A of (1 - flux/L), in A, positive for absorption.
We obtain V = 0.2 A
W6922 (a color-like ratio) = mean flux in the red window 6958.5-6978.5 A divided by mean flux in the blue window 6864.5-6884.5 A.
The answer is 1.06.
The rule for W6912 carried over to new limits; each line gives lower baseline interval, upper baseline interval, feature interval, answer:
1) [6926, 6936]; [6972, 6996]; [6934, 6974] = -0.37 A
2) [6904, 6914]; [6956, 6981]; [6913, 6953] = 0.22 A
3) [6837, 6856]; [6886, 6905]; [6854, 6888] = 0.31 A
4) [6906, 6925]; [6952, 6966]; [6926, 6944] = -0.30 A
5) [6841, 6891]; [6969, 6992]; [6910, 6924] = 0.25 A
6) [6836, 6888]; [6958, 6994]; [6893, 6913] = 0.13 A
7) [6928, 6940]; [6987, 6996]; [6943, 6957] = 0.07 A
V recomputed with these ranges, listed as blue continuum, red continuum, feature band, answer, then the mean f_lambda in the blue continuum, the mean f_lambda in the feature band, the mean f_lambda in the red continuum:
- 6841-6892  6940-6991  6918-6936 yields 0.19 A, 13.6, 14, 14.4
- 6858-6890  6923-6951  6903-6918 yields 0.10 A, 13.6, 13.9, 14.3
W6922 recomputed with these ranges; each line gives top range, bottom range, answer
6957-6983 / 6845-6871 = 1.06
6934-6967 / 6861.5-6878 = 1.06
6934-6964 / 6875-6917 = 1.05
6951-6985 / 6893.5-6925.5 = 1.05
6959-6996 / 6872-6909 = 1.06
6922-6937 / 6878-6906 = 1.03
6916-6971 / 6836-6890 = 1.05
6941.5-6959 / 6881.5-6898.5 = 1.07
